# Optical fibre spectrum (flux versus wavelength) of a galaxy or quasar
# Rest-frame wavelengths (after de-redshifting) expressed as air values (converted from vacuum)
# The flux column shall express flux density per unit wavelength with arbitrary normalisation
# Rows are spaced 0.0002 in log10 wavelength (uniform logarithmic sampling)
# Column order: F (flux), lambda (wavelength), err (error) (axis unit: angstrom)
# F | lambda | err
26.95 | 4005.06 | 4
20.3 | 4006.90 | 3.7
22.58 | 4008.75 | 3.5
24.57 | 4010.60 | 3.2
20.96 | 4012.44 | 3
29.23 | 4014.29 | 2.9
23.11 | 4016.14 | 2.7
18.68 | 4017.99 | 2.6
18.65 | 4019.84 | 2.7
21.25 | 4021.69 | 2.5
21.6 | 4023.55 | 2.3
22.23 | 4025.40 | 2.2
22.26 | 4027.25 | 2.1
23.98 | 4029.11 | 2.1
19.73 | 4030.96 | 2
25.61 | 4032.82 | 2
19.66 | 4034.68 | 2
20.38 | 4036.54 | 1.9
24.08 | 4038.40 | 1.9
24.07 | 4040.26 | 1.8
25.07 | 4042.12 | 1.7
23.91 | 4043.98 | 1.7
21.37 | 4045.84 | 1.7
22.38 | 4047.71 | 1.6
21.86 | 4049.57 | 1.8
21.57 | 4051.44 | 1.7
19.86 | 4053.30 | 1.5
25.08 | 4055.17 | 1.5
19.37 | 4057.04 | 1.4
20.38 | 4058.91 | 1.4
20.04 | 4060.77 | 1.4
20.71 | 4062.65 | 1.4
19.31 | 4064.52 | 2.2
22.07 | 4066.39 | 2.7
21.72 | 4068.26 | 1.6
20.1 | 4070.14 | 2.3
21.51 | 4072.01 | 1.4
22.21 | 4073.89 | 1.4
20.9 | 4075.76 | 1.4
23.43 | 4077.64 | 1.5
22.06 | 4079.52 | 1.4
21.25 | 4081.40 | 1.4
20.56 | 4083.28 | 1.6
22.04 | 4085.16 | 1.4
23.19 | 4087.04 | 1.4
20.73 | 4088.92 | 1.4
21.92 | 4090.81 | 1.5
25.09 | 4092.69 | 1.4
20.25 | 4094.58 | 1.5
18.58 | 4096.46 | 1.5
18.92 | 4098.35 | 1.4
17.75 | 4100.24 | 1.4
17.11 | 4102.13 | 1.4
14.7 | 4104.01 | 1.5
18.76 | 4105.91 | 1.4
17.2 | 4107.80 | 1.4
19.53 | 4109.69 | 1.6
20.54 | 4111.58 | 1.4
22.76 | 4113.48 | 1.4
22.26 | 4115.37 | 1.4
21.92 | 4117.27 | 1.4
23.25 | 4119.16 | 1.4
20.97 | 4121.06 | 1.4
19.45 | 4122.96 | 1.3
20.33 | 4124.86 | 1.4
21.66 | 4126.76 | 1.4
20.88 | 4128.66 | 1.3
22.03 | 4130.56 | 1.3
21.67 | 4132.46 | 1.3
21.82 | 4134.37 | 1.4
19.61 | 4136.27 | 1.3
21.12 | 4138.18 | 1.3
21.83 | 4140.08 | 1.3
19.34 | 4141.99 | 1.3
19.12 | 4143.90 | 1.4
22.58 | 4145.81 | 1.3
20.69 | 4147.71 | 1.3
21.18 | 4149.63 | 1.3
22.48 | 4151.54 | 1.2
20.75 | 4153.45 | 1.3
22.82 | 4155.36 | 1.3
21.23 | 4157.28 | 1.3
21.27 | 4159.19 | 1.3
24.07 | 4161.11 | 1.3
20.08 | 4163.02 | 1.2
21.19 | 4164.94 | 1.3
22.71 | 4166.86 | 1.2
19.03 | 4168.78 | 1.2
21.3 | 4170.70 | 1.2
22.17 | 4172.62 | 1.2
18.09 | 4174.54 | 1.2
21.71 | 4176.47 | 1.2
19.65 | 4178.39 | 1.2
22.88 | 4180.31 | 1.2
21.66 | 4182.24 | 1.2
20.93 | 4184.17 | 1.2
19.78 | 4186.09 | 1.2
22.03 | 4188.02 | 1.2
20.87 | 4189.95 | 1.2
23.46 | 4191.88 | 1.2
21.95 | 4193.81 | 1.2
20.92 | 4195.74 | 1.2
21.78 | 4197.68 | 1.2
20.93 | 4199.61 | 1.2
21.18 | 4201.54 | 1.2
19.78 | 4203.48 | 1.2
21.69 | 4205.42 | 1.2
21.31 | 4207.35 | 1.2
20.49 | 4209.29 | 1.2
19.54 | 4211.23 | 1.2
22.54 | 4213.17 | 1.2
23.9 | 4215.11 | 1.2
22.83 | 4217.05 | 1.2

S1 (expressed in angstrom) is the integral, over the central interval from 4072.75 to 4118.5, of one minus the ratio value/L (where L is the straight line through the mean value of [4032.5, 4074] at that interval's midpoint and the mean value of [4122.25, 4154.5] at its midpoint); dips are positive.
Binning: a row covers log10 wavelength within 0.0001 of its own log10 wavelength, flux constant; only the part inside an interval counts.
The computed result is 1.7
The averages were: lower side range 21.8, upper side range 21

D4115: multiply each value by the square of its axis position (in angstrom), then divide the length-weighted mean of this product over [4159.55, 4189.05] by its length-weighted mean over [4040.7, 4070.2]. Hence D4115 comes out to 1.04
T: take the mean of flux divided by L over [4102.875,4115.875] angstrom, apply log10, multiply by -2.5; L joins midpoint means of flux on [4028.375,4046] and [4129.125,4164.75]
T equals 0.14 mag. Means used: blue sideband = 22.8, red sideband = 21.3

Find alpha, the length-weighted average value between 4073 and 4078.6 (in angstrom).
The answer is 22.2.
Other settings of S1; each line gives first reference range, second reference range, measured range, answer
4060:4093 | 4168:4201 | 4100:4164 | 1.9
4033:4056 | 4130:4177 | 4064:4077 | 0.6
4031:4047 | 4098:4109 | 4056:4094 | -3.3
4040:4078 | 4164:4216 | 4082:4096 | -0.2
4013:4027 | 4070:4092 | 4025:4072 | 0.2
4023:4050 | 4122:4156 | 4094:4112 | 2.8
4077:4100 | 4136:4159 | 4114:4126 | -0.1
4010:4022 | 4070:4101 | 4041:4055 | -0.4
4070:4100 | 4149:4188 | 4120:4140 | 0.3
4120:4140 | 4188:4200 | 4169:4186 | 0.5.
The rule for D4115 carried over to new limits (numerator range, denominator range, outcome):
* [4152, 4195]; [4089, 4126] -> 1.10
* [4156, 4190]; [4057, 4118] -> 1.07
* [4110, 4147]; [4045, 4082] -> 1.02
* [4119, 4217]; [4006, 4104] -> 1.04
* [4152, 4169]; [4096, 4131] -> 1.11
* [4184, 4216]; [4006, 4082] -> 1.05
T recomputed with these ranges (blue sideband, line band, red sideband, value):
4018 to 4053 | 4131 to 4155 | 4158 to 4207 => 0.020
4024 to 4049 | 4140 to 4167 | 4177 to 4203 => 0.015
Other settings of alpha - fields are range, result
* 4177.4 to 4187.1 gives 21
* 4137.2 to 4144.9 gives 20.3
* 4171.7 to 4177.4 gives 20.6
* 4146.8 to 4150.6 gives 20.9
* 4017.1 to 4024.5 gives 20.1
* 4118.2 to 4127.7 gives 21.1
